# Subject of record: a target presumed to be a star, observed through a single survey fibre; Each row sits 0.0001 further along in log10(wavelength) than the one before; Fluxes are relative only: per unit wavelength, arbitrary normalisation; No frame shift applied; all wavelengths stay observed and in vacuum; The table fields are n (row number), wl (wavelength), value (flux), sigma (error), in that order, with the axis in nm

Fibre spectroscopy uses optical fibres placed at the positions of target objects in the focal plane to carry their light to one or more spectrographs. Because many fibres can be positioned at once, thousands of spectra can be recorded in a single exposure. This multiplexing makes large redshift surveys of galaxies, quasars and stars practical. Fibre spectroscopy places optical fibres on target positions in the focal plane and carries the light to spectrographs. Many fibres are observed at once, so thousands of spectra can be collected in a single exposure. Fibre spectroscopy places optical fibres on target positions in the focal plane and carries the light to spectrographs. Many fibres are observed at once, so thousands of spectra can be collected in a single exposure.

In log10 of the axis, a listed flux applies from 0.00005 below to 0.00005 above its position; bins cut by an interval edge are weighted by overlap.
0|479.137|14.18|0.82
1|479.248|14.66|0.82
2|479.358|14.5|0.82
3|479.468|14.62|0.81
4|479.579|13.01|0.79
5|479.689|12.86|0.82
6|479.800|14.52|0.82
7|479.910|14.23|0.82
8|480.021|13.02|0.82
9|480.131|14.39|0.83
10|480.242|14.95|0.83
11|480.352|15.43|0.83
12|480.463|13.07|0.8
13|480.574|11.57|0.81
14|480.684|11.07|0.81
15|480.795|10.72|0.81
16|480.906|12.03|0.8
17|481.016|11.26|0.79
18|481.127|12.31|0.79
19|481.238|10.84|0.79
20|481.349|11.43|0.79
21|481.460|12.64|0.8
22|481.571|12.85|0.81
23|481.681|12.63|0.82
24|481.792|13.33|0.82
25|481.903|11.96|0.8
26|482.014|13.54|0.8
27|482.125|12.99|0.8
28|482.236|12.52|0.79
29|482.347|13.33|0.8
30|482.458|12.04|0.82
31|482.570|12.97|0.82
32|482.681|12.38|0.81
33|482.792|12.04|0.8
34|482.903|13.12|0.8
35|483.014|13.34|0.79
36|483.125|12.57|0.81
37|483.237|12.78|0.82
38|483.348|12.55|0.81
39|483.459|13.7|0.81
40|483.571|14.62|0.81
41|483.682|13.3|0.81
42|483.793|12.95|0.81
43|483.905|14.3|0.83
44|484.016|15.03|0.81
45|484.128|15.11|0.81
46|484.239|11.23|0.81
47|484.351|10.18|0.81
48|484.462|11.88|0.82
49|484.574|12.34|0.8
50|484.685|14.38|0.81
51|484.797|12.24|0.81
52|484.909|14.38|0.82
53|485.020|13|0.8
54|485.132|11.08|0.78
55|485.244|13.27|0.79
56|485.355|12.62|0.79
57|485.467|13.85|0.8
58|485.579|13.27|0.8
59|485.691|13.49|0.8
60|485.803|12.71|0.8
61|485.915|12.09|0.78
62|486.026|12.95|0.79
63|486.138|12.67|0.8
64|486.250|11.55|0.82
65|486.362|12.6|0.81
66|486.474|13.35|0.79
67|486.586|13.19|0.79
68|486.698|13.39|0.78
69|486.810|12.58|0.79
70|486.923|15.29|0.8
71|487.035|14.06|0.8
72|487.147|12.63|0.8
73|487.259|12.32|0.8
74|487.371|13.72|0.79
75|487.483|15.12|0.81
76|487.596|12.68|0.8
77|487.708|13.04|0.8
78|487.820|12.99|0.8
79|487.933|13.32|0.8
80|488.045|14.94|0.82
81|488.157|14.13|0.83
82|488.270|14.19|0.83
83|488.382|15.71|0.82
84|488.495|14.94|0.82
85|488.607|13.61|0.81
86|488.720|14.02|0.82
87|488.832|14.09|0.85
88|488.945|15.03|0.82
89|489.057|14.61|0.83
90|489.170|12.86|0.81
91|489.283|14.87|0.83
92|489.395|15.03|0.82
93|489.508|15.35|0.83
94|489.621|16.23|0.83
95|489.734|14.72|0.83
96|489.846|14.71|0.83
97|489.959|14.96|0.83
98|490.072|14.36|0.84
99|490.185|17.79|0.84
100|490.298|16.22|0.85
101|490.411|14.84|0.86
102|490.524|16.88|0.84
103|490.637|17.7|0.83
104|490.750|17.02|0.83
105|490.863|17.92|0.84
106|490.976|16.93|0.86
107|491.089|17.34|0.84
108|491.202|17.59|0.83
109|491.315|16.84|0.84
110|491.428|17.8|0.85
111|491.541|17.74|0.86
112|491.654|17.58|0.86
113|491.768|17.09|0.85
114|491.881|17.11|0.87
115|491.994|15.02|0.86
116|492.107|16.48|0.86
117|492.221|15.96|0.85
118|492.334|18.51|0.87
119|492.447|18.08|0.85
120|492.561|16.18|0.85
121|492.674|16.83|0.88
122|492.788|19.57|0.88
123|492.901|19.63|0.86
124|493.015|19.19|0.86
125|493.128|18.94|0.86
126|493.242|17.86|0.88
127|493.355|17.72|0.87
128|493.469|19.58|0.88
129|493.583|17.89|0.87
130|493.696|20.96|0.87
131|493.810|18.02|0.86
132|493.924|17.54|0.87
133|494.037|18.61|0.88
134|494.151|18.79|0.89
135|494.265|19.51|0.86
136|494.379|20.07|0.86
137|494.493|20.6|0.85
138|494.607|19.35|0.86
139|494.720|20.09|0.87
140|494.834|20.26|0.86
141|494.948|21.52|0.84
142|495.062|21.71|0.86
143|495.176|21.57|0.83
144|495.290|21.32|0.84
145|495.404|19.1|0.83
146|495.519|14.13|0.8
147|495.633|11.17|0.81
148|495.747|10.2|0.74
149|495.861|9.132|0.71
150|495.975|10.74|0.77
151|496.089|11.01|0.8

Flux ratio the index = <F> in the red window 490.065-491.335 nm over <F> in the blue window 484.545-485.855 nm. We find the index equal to 1.3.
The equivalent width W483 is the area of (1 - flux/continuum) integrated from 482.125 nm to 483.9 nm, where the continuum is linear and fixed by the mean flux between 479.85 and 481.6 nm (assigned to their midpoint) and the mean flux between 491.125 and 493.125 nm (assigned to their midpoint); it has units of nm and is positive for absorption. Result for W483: 0.080 nm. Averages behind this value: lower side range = 12.6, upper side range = 17.5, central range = 13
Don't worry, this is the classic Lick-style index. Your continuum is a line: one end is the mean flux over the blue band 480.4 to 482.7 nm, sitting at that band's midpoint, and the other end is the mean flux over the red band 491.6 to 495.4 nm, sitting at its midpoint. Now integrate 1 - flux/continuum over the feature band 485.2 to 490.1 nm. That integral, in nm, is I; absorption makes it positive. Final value 0.56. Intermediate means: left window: 12.3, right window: 18.8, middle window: 13.8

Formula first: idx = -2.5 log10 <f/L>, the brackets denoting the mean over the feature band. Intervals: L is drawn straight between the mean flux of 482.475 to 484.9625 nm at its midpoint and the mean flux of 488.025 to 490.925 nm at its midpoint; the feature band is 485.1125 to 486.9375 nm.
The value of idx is 0.082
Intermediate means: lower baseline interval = 13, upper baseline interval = 15.3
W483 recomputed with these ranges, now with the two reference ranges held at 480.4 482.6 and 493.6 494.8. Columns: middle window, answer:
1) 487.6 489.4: 0.225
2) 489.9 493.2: 0.127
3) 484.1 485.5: 0.142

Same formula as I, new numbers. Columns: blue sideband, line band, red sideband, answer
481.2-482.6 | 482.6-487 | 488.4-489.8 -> 0.12 nm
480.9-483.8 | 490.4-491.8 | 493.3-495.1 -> 0.04 nm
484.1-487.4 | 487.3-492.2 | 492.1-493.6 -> 0.11 nm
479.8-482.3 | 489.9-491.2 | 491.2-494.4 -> 0.03 nm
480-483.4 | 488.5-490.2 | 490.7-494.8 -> 0.18 nm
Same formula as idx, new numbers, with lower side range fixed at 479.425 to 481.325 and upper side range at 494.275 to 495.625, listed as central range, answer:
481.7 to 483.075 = 0.08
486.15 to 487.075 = 0.19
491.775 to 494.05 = 0.04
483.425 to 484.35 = 0.07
